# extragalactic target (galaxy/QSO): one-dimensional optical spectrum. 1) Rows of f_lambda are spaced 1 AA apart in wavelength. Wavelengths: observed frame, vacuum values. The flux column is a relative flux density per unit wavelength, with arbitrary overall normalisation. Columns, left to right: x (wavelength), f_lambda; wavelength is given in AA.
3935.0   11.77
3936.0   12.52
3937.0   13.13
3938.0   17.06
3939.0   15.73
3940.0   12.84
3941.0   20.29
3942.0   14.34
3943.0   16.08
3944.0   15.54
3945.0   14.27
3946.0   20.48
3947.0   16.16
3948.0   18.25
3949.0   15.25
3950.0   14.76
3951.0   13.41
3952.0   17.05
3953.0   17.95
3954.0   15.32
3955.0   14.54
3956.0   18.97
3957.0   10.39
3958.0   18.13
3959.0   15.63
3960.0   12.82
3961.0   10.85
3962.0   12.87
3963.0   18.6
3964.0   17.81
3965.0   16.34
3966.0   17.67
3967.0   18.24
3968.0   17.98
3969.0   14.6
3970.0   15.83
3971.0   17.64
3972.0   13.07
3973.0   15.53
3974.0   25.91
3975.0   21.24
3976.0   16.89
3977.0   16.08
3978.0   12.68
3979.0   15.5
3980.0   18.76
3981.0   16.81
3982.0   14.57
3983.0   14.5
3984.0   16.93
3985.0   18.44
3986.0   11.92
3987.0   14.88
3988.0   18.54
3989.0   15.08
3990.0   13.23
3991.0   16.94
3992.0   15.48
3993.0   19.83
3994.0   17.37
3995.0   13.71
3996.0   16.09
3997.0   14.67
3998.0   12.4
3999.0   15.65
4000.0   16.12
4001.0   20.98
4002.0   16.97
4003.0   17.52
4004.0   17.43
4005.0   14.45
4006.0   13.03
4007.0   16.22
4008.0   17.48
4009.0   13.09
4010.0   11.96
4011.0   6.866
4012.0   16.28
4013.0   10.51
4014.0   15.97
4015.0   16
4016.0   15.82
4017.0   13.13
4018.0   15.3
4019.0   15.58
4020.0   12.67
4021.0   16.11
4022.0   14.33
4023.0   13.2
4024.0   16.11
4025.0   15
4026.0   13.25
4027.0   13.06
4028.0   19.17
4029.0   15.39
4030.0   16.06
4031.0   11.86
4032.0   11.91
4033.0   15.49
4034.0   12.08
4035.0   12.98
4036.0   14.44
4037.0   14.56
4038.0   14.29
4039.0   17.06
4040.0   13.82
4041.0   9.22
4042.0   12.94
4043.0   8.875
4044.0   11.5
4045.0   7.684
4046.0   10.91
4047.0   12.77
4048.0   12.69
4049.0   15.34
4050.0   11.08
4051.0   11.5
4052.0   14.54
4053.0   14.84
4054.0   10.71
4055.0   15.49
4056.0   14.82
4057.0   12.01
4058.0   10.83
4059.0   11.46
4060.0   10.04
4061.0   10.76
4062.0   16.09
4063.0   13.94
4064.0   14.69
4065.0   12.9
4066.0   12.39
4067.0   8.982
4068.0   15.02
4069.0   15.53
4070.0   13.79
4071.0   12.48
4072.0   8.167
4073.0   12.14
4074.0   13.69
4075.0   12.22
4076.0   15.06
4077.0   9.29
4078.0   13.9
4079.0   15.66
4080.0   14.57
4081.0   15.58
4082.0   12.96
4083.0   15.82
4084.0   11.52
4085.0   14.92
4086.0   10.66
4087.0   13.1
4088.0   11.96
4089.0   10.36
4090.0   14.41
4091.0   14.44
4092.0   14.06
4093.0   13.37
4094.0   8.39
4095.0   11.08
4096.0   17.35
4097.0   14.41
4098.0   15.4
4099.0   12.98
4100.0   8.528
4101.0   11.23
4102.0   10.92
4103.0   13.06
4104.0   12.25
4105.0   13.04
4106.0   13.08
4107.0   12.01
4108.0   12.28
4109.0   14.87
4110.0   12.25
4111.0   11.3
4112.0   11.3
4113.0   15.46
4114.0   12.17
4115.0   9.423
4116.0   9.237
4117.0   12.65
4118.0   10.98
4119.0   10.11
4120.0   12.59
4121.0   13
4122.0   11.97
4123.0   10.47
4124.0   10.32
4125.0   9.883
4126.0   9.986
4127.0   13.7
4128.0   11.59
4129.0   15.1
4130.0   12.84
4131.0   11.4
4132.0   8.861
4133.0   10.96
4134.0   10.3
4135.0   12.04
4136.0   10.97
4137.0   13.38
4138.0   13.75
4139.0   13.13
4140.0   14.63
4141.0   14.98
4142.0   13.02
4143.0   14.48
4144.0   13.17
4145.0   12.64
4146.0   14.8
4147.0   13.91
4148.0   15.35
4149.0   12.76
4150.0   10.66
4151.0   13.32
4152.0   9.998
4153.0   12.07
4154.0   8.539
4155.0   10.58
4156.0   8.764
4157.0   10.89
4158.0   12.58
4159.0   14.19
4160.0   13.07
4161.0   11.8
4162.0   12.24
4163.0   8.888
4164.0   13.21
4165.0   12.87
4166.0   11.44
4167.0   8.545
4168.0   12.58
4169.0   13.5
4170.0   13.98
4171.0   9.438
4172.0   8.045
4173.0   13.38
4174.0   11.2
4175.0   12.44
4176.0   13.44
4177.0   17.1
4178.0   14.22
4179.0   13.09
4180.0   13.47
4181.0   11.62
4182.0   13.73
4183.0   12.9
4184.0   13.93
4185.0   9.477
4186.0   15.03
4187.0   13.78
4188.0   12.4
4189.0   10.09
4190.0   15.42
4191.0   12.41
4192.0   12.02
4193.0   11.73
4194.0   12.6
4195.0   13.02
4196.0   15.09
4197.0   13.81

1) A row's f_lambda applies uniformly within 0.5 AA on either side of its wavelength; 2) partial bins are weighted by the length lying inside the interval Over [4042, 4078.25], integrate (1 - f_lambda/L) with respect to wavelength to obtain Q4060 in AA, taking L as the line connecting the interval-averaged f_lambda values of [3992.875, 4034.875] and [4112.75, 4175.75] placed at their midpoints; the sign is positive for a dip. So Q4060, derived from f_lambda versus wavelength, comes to 3.59 AA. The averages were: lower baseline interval 14.8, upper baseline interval 12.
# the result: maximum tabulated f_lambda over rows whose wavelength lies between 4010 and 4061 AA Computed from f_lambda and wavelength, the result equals 19.17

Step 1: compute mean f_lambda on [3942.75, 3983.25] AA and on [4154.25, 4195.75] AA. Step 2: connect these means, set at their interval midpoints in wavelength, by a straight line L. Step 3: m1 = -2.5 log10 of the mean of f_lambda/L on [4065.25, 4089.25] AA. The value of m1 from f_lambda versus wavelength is 0.10 mag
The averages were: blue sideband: 16.2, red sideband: 12.3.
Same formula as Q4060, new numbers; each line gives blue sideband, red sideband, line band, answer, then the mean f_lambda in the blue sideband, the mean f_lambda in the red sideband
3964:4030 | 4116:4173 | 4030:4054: 3.0 AA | 15.7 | 12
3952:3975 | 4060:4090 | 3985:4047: 1.5 AA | 16.3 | 13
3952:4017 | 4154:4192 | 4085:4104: 1.6 AA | 15.8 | 12.3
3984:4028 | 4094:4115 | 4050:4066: 1.0 AA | 15.2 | 12.6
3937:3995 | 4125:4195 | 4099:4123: 2.6 AA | 16.2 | 12.4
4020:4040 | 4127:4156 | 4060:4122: 3.1 AA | 14.5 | 12.4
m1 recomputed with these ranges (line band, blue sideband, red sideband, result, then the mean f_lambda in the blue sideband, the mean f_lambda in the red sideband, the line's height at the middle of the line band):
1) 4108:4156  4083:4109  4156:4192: 0.04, 12.7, 12.4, 12.6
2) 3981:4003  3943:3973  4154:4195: -0.05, 15.9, 12.3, 15.3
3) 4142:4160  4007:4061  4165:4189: 0.03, 13.4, 12.5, 12.7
